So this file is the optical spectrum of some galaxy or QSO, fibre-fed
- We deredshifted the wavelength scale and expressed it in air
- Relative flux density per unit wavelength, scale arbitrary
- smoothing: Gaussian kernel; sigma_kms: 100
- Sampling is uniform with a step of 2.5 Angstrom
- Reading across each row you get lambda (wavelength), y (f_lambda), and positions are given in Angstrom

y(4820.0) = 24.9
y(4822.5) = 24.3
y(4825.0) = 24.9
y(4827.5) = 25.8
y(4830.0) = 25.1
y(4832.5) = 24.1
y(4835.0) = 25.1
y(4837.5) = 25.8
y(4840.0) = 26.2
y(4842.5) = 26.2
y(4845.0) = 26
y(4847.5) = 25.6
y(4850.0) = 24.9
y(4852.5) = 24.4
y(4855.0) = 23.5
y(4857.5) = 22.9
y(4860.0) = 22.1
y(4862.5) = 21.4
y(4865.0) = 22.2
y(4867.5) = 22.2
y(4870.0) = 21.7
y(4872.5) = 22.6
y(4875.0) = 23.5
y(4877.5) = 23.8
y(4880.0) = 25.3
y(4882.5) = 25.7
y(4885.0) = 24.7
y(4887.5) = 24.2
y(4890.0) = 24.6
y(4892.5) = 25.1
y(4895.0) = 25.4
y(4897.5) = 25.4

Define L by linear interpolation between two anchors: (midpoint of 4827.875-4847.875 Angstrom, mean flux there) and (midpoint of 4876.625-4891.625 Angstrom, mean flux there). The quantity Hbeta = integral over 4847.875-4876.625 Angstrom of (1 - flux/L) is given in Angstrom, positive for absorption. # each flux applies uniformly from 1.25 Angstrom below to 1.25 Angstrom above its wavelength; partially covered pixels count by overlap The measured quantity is 2.5 Angstrom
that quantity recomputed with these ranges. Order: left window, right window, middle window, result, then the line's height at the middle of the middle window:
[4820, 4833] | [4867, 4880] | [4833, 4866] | -0.47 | 24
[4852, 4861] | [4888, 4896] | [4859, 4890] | 0.94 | 24.1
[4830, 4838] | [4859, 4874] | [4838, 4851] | -0.97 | 24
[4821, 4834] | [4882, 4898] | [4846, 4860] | 0.45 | 24.9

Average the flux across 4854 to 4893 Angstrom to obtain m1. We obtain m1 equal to 23.4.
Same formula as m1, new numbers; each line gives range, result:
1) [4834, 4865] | 24.4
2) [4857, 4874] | 22.1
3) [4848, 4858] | 24.1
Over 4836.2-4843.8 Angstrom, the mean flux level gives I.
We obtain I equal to 26.1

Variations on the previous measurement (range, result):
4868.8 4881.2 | 23.4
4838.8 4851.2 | 25.8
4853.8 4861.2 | 22.8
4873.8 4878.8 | 23.7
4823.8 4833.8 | 25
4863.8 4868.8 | 22.2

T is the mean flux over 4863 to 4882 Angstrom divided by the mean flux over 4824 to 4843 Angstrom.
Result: 0.91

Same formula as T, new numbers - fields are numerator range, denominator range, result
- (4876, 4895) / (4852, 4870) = 1.10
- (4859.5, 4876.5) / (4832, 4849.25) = 0.87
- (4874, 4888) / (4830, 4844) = 0.97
